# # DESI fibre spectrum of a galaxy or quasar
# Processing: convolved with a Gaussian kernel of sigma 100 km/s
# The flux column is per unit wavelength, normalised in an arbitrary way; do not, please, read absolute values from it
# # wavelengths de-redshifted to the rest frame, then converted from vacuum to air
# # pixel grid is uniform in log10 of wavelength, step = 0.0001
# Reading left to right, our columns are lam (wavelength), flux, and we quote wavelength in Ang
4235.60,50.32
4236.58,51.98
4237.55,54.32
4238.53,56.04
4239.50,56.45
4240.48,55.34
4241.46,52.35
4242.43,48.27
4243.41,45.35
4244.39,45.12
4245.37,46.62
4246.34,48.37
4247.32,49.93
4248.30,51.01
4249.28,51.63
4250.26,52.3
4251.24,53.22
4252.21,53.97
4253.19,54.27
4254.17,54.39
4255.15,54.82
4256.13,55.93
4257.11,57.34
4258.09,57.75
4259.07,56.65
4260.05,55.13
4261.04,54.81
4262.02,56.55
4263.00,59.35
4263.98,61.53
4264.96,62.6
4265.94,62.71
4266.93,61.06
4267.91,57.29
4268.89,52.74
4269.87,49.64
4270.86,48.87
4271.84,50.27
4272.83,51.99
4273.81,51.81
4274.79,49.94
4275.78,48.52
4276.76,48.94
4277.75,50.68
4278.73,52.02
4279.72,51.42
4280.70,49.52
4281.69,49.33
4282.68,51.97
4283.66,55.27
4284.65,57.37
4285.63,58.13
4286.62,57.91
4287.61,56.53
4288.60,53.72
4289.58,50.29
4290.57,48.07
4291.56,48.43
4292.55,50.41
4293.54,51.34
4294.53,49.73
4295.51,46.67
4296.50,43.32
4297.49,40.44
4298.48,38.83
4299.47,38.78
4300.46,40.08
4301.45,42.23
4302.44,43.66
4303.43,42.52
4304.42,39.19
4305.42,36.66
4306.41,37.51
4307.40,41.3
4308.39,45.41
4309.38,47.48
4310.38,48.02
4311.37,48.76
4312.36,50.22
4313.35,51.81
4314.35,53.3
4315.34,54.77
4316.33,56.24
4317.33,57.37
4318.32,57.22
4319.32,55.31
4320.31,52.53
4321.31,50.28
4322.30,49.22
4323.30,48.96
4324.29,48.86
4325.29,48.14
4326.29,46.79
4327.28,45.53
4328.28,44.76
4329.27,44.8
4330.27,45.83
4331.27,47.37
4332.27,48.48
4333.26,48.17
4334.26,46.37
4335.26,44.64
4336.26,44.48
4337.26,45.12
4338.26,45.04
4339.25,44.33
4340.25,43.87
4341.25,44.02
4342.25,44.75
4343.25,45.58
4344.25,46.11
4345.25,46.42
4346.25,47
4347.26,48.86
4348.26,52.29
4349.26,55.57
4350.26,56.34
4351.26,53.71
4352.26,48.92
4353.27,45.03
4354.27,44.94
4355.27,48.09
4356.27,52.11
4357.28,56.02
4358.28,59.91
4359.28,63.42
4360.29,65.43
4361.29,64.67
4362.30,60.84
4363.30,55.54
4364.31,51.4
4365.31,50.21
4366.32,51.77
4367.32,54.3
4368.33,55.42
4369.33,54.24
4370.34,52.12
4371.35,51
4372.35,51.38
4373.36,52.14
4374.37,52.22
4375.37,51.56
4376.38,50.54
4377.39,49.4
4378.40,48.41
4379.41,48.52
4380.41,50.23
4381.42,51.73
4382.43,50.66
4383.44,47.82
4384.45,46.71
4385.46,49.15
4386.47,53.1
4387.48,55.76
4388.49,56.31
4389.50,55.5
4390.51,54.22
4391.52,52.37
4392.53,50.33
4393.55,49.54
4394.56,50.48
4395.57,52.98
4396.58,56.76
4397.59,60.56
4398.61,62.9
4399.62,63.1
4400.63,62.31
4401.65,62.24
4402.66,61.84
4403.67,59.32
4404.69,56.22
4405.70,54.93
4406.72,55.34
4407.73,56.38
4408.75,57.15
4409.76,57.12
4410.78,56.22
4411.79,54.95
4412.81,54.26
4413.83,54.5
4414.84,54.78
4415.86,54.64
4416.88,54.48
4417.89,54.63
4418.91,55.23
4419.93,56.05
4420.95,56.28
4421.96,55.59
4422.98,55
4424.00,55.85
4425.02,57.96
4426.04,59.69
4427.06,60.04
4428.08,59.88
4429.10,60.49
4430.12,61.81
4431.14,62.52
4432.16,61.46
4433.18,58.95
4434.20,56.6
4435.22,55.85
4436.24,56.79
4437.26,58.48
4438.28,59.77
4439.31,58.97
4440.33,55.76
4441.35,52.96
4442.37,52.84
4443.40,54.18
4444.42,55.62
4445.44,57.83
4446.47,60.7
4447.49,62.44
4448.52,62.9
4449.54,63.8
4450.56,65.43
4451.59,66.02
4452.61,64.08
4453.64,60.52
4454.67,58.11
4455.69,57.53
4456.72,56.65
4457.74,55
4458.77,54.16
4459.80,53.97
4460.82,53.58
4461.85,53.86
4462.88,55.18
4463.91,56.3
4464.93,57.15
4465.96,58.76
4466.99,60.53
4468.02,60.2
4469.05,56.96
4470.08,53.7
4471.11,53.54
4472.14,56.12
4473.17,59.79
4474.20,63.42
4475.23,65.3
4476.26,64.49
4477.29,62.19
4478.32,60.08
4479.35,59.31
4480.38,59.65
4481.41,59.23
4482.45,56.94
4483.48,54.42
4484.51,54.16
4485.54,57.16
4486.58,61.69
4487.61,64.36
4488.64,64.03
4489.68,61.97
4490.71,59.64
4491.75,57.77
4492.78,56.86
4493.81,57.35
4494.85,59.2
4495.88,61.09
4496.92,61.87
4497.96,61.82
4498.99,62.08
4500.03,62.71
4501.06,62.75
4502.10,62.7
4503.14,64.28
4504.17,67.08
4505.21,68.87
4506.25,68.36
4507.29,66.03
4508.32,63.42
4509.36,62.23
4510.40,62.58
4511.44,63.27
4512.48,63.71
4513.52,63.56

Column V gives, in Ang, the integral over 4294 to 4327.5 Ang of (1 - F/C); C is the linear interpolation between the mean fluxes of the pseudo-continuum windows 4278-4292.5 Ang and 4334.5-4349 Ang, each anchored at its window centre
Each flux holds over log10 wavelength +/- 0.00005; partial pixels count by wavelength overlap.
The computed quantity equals 1.8 Ang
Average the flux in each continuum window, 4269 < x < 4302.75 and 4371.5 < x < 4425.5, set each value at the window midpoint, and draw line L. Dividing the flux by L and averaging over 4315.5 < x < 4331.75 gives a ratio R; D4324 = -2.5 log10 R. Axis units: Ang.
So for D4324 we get 0.02 mag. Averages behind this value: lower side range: 49.4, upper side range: 54.5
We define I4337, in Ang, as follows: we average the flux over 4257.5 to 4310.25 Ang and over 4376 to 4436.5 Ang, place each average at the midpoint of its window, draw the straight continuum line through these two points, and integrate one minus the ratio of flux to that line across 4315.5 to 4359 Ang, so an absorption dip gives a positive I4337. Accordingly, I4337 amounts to 2.9 Ang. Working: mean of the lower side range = 50.2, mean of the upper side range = 55.6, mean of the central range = 49.1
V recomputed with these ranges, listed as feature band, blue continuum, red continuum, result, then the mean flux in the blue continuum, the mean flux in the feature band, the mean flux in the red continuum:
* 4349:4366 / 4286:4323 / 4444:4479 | -1.0 Ang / 48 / 54.8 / 59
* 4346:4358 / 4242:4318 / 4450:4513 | 0.7 Ang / 50.7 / 51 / 60.2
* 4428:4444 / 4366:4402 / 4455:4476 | -0.6 Ang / 53.2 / 57.9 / 57.2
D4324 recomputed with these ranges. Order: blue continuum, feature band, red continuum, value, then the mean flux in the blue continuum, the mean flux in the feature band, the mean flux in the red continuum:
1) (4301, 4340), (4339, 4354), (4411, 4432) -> 0.04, 47.4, 48.2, 57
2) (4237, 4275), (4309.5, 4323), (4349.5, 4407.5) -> 0.03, 53.8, 52.5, 54.1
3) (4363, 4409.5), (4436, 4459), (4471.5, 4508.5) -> -0.01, 53.8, 58.8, 61.3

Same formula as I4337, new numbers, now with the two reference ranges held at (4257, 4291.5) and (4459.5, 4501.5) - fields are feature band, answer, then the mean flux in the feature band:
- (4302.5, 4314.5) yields 2.2 Ang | 44.9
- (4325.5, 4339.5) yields 2.4 Ang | 45.9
